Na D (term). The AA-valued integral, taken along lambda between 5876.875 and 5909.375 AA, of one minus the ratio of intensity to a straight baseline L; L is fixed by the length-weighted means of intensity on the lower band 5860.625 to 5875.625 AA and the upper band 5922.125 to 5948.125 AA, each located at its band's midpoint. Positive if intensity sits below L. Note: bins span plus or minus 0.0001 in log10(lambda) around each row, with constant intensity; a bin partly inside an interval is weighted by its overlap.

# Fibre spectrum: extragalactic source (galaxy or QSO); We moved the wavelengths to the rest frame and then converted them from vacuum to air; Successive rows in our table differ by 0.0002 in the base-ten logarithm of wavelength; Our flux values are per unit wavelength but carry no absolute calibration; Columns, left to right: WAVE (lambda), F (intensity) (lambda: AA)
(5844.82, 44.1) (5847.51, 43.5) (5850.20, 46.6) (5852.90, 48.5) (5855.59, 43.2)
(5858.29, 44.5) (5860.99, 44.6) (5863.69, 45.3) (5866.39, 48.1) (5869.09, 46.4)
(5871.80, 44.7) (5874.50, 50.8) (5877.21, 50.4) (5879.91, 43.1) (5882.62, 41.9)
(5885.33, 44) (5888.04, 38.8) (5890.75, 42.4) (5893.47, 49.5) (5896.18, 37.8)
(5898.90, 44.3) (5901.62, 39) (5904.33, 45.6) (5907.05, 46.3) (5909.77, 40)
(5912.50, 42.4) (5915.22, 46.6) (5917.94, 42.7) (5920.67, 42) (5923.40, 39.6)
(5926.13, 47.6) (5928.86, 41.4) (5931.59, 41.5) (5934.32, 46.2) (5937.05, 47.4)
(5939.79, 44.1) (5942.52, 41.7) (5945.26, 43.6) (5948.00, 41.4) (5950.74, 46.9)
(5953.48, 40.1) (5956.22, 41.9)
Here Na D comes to 1.6 AA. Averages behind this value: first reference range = 46.7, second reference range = 43.6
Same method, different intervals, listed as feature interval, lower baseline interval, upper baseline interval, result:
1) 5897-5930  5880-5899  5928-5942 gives 0.25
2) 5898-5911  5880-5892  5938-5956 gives -0.24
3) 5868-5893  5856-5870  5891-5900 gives -0.18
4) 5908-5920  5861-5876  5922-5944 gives 0.44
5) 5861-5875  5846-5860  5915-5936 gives -0.55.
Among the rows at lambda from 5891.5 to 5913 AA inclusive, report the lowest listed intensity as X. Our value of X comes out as 37.8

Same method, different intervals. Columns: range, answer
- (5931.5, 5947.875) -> 41.5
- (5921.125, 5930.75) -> 39.6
